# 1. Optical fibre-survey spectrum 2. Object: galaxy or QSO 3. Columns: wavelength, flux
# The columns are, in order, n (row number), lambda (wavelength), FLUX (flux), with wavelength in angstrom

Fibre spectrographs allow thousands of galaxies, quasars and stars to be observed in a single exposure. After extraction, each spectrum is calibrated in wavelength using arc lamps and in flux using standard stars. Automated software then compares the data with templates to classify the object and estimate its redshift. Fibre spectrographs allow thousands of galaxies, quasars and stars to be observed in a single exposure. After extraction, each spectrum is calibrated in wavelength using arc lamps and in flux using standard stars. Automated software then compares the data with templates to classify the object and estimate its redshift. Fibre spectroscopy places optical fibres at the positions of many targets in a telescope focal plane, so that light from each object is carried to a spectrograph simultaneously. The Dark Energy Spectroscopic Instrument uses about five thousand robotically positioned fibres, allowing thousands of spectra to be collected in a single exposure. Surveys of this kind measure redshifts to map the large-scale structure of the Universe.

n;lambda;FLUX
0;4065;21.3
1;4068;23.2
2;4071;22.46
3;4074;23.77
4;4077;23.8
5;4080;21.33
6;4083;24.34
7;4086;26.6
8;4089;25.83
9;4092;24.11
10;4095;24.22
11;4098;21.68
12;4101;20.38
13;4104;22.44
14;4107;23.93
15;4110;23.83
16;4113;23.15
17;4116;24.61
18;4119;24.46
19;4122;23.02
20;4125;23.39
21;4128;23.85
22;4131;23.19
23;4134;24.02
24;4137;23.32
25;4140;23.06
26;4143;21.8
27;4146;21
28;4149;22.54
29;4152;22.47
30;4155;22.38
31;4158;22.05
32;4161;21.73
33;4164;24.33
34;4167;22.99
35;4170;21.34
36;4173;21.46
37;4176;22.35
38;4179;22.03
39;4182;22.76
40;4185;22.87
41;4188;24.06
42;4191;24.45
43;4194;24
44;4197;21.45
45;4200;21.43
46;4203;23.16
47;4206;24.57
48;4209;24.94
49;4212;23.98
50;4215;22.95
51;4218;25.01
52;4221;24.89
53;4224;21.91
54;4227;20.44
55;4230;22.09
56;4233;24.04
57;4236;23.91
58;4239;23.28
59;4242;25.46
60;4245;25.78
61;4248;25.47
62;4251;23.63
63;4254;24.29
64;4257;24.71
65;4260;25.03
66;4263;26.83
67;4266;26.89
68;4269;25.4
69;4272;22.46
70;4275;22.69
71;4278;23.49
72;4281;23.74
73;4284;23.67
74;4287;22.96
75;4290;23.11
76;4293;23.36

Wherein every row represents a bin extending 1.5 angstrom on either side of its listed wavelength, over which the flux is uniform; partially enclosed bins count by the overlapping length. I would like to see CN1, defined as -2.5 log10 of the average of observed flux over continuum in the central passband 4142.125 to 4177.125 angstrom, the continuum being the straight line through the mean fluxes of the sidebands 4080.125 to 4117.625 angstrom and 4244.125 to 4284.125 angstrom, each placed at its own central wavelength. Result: 0.085 mag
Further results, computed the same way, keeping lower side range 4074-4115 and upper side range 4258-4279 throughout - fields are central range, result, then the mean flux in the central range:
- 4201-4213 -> 0.011 mag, 24.1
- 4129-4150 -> 0.051 mag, 22.7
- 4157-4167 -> 0.056 mag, 22.8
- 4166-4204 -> 0.070 mag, 22.6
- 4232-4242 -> 0.023 mag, 24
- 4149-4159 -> 0.075 mag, 22.3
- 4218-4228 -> 0.069 mag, 22.9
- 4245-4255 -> -0.004 mag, 24.7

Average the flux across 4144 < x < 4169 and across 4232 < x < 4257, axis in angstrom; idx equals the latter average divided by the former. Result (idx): 1.09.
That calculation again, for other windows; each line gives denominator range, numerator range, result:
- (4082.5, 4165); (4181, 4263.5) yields 1.02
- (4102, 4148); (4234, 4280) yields 1.06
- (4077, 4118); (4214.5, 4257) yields 1.01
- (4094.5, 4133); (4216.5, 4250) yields 1.03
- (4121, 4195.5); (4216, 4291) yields 1.05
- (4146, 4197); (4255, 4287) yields 1.08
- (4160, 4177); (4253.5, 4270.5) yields 1.14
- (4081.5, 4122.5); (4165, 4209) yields 0.96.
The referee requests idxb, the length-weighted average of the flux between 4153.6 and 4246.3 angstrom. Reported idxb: 23.2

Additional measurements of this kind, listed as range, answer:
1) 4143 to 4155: 22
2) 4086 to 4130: 23.6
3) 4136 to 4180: 22.3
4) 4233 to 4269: 25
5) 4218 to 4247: 23.6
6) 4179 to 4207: 23.1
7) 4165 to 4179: 22.1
